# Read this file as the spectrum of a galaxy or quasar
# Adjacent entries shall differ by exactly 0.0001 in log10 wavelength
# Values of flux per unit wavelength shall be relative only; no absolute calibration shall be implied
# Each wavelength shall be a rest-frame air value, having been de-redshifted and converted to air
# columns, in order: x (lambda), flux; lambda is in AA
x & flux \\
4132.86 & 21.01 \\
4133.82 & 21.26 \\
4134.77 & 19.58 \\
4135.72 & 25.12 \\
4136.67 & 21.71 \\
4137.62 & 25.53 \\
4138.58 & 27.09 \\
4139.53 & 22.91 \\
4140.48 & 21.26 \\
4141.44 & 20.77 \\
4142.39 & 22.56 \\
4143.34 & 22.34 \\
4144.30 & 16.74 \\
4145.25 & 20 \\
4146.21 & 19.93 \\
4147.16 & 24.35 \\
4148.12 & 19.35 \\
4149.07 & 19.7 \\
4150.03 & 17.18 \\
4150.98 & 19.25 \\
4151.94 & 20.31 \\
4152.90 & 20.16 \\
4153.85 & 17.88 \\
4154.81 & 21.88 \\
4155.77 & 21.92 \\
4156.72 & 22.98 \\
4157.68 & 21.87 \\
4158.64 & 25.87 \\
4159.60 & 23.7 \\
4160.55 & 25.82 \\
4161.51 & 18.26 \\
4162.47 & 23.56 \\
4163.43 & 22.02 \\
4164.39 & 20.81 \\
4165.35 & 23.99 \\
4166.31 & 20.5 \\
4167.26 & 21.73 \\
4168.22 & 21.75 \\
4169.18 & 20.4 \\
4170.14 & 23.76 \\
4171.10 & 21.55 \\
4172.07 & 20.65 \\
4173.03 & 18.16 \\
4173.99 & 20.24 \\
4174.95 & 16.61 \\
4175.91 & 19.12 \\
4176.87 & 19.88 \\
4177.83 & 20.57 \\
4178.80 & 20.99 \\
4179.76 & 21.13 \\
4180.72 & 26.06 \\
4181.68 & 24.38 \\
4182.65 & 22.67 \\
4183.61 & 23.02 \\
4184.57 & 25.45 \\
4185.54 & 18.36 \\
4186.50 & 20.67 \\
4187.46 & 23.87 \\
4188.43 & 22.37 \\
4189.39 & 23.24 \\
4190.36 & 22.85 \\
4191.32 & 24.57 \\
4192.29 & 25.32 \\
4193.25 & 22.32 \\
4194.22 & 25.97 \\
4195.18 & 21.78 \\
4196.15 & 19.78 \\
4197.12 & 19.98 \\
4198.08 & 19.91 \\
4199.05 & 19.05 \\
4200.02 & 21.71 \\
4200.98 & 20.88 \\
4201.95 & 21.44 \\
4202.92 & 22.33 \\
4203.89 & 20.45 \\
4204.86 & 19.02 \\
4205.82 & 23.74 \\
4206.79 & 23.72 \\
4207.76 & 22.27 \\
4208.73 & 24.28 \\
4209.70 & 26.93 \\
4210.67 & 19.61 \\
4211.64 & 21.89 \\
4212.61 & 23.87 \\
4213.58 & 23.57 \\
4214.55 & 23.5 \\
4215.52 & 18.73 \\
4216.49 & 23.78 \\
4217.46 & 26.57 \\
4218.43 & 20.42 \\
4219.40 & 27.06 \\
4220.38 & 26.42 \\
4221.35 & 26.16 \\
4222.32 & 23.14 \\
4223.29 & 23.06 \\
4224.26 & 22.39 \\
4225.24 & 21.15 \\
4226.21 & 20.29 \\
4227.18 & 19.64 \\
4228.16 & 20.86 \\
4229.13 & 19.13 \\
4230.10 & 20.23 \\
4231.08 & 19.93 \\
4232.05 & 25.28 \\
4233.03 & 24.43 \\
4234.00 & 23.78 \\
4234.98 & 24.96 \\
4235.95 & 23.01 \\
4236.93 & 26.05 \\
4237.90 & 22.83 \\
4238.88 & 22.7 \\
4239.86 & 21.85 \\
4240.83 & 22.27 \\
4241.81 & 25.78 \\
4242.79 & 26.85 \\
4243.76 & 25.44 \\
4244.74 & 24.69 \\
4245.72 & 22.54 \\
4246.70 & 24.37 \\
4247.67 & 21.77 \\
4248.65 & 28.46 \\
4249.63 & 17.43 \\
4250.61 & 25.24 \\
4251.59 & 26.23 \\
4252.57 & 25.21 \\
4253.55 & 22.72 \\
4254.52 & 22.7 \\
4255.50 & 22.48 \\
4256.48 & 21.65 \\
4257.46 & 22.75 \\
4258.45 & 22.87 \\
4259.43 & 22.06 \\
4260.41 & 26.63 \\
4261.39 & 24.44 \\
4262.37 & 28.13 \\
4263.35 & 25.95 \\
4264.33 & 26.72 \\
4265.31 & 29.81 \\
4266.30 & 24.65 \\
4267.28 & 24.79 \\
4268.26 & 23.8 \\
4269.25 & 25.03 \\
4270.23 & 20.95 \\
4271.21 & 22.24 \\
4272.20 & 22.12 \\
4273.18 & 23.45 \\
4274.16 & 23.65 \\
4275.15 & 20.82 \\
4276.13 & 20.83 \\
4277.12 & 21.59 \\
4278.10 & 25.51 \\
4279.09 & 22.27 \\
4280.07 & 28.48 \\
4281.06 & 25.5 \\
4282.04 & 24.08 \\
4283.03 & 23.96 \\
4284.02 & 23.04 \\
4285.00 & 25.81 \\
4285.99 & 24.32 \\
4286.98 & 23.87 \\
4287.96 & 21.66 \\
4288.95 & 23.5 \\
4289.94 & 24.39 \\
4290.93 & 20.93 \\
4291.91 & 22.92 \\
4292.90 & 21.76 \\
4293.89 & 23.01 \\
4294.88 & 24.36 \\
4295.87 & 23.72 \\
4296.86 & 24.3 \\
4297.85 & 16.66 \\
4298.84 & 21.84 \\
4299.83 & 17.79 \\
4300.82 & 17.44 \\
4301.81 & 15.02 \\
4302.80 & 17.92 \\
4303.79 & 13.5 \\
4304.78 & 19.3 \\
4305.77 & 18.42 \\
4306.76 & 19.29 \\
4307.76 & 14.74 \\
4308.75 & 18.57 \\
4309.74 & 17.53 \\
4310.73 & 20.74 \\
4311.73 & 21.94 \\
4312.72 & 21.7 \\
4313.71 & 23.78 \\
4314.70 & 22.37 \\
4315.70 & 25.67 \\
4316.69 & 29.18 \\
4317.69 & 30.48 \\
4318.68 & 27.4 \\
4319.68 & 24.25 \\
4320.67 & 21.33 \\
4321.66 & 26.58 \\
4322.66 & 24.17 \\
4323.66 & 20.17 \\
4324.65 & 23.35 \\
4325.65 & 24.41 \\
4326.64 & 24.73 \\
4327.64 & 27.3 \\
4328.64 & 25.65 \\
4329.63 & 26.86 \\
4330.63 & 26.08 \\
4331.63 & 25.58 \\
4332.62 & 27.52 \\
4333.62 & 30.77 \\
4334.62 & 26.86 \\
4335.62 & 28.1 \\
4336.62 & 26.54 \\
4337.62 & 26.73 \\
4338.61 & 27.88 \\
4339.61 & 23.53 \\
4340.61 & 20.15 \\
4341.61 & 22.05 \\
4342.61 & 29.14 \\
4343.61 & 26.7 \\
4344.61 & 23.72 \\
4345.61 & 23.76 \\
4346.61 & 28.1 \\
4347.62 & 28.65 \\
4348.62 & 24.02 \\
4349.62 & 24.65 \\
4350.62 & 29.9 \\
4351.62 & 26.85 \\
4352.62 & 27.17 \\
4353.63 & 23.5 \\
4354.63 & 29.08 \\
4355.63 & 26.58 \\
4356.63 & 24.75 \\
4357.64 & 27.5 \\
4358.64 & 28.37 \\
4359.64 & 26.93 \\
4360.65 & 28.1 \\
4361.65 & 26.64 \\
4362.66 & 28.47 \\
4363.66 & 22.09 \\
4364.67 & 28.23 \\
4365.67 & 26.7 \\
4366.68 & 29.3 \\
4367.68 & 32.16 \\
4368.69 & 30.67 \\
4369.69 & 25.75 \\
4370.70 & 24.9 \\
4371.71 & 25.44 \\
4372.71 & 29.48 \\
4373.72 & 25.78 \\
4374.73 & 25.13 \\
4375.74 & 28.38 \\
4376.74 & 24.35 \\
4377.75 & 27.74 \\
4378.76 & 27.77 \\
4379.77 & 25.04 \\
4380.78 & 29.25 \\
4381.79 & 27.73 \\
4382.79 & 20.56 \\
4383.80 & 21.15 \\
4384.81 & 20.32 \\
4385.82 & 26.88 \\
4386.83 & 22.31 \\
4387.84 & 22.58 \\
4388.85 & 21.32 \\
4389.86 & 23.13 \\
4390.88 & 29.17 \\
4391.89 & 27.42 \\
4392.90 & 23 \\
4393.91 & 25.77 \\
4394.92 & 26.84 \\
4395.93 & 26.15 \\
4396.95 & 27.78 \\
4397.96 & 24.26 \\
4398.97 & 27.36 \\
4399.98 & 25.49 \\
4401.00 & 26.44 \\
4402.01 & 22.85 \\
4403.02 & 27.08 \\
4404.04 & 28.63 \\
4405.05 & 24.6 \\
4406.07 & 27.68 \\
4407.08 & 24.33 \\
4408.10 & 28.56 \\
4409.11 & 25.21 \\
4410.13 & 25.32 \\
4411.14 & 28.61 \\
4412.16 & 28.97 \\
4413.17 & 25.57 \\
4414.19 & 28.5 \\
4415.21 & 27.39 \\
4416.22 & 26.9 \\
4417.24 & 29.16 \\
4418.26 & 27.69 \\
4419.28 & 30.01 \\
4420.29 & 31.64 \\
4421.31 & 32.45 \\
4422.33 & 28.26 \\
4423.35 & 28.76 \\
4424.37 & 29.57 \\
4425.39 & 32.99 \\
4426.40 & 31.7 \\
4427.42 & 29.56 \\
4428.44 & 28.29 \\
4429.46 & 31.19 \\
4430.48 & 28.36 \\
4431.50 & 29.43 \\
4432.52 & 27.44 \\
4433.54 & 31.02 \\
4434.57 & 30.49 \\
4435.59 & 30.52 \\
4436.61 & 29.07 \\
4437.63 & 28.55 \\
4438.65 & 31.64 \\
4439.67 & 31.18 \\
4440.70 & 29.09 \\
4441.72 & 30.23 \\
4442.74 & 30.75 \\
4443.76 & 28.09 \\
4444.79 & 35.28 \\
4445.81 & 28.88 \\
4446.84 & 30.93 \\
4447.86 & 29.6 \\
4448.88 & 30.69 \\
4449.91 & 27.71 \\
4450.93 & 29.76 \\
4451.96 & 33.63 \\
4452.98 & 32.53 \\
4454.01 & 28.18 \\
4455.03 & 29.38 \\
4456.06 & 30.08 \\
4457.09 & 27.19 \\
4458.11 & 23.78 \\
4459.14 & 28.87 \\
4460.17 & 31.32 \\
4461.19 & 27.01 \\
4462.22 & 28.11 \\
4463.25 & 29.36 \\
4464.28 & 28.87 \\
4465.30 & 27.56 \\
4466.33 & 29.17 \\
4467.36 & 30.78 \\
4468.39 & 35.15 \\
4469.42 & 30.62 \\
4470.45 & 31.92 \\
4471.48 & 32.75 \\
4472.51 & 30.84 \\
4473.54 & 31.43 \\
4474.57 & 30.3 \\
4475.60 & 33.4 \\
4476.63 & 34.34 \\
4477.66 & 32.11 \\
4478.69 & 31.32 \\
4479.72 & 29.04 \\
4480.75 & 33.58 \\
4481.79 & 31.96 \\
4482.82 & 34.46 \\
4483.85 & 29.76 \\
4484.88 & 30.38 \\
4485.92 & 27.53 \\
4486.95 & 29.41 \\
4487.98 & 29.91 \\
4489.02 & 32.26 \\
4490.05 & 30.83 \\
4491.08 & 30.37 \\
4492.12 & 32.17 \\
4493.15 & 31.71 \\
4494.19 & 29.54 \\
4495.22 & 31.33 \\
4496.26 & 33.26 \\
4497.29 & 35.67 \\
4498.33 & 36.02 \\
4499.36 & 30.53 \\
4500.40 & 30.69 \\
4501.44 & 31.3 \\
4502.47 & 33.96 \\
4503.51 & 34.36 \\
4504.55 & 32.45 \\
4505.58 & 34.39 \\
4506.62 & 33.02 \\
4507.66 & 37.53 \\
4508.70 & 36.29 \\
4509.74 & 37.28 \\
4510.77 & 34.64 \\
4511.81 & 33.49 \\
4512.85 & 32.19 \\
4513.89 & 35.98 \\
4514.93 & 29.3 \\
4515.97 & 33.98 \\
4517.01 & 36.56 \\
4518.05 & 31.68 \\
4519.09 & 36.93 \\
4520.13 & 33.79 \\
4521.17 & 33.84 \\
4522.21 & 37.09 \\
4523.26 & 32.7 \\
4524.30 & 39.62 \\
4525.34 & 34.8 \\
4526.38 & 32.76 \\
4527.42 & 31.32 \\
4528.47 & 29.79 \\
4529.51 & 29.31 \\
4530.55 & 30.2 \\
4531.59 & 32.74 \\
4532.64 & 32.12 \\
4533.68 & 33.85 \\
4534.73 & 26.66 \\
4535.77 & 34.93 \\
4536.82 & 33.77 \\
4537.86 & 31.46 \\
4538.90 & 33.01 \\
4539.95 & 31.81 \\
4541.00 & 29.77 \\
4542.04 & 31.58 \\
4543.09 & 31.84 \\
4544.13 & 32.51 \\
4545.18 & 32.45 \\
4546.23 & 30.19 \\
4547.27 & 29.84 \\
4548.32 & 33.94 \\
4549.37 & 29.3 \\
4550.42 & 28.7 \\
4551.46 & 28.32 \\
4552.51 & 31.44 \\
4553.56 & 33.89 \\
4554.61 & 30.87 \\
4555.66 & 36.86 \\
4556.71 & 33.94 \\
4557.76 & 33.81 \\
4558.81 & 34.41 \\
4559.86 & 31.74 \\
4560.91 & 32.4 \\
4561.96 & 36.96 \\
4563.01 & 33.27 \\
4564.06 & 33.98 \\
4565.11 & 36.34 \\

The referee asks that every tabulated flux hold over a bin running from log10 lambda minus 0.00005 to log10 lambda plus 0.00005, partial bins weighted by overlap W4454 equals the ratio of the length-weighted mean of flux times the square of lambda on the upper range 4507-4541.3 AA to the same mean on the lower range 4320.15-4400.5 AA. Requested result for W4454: 1.4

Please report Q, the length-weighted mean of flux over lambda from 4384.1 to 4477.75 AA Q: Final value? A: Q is 28.6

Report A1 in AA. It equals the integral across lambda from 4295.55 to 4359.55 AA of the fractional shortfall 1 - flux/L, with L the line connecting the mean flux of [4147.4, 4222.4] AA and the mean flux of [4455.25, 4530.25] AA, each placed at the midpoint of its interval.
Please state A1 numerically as 6.6 AA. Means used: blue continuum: 22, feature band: 24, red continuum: 32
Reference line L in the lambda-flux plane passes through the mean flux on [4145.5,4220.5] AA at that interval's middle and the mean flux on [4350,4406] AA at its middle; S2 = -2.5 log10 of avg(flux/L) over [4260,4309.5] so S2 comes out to 0.08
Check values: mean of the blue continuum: 21.9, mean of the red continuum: 26.2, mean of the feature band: 22.4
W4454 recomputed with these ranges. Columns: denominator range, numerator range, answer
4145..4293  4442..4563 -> 1.60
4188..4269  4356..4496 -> 1.35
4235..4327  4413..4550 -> 1.49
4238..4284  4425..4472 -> 1.36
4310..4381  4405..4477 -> 1.18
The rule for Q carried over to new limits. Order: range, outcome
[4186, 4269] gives 23.2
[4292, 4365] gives 24.1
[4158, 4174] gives 22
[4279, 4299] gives 23.4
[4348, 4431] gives 26.9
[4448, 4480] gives 30.2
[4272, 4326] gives 22.3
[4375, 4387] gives 25.2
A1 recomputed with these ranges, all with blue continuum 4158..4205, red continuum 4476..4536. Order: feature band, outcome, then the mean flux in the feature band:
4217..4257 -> 0.6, 23.3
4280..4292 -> 0.7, 23.9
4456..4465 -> 0.9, 28.2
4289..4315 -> 5.7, 20.2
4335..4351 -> 0.8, 25.8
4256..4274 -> 0.2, 24.3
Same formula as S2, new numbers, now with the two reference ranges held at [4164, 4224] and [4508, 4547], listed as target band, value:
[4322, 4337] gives 0.032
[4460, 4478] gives 0.011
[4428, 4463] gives 0.026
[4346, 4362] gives 0.020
